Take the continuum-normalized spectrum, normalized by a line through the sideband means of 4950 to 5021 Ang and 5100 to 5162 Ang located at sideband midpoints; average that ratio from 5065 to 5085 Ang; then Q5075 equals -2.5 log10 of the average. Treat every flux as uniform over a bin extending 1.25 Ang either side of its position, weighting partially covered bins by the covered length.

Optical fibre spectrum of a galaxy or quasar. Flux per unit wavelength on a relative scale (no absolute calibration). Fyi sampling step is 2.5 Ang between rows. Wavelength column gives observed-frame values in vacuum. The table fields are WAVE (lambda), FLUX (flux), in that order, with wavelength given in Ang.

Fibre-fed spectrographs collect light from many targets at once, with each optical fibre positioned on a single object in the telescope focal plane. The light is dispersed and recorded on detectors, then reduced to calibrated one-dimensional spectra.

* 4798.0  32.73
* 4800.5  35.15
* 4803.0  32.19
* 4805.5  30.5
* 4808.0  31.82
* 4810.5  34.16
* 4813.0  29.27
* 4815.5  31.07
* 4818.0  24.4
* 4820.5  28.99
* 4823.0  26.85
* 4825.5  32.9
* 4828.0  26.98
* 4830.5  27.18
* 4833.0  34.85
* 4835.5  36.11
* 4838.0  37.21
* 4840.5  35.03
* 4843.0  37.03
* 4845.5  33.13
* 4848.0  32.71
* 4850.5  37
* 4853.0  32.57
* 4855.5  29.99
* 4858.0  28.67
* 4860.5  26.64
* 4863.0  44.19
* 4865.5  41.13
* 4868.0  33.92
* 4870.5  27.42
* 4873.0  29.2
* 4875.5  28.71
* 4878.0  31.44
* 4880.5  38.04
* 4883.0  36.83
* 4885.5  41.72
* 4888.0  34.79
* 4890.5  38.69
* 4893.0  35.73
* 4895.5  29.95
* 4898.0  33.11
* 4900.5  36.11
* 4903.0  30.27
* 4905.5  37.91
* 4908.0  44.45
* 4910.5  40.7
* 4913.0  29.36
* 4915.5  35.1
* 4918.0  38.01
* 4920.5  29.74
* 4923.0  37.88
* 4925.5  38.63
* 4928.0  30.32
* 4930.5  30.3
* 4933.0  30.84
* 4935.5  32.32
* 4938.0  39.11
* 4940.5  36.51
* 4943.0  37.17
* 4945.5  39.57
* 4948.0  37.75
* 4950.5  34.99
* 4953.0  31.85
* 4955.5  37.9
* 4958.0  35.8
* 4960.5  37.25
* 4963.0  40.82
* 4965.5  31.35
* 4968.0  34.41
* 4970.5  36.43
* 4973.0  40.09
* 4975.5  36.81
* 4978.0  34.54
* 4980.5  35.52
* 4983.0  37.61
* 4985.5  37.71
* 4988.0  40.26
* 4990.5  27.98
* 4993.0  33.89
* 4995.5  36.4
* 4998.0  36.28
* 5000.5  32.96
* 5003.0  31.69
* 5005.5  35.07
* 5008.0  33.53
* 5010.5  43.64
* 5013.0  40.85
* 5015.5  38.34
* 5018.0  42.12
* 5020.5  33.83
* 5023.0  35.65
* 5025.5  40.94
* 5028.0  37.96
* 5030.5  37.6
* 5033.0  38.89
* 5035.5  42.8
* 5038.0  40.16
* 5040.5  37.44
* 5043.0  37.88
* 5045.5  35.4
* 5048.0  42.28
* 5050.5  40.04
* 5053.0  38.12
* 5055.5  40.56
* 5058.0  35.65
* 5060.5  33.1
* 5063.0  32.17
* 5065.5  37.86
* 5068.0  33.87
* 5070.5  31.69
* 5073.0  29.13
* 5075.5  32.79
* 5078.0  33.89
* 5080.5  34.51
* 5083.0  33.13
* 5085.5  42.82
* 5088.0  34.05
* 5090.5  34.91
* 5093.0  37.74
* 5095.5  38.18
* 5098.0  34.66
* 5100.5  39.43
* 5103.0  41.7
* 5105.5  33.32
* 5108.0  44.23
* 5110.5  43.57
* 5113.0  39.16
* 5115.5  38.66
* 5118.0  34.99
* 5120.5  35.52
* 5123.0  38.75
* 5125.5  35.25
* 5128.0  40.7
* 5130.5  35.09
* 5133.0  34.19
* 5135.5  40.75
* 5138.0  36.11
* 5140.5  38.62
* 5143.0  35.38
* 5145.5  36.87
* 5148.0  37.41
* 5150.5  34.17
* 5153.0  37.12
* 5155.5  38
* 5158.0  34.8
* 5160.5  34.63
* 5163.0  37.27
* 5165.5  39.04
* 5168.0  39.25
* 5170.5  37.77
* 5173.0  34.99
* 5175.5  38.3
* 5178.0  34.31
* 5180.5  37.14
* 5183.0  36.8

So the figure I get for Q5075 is 0.11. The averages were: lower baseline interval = 36.2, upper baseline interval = 37.5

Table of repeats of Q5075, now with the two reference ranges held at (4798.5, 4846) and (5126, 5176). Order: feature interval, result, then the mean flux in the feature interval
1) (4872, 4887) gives -0.05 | 34.4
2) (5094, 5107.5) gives -0.05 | 37.8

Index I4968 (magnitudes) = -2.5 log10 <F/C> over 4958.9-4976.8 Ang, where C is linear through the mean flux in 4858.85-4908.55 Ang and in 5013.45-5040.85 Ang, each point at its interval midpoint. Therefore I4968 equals 0.01 mag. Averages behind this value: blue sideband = 34.8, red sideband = 38.8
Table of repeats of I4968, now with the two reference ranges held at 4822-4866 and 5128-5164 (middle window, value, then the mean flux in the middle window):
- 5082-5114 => -0.06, 38.3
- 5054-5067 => -0.01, 35.9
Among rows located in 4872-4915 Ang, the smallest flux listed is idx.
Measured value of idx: 28.71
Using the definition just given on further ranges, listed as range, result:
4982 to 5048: 27.98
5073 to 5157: 29.13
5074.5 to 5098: 32.79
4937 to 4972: 31.35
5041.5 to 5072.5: 31.69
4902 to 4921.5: 29.36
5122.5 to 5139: 34.19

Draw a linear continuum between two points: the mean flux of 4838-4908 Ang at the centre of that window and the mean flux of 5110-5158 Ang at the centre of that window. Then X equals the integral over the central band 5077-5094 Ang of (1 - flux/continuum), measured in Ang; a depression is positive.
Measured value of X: 0.38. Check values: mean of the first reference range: 34.4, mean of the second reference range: 37.2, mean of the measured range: 35.9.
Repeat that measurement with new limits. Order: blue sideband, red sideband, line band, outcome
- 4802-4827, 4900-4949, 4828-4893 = -3.3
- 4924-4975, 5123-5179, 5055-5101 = 1.7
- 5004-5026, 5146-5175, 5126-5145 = -0.1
